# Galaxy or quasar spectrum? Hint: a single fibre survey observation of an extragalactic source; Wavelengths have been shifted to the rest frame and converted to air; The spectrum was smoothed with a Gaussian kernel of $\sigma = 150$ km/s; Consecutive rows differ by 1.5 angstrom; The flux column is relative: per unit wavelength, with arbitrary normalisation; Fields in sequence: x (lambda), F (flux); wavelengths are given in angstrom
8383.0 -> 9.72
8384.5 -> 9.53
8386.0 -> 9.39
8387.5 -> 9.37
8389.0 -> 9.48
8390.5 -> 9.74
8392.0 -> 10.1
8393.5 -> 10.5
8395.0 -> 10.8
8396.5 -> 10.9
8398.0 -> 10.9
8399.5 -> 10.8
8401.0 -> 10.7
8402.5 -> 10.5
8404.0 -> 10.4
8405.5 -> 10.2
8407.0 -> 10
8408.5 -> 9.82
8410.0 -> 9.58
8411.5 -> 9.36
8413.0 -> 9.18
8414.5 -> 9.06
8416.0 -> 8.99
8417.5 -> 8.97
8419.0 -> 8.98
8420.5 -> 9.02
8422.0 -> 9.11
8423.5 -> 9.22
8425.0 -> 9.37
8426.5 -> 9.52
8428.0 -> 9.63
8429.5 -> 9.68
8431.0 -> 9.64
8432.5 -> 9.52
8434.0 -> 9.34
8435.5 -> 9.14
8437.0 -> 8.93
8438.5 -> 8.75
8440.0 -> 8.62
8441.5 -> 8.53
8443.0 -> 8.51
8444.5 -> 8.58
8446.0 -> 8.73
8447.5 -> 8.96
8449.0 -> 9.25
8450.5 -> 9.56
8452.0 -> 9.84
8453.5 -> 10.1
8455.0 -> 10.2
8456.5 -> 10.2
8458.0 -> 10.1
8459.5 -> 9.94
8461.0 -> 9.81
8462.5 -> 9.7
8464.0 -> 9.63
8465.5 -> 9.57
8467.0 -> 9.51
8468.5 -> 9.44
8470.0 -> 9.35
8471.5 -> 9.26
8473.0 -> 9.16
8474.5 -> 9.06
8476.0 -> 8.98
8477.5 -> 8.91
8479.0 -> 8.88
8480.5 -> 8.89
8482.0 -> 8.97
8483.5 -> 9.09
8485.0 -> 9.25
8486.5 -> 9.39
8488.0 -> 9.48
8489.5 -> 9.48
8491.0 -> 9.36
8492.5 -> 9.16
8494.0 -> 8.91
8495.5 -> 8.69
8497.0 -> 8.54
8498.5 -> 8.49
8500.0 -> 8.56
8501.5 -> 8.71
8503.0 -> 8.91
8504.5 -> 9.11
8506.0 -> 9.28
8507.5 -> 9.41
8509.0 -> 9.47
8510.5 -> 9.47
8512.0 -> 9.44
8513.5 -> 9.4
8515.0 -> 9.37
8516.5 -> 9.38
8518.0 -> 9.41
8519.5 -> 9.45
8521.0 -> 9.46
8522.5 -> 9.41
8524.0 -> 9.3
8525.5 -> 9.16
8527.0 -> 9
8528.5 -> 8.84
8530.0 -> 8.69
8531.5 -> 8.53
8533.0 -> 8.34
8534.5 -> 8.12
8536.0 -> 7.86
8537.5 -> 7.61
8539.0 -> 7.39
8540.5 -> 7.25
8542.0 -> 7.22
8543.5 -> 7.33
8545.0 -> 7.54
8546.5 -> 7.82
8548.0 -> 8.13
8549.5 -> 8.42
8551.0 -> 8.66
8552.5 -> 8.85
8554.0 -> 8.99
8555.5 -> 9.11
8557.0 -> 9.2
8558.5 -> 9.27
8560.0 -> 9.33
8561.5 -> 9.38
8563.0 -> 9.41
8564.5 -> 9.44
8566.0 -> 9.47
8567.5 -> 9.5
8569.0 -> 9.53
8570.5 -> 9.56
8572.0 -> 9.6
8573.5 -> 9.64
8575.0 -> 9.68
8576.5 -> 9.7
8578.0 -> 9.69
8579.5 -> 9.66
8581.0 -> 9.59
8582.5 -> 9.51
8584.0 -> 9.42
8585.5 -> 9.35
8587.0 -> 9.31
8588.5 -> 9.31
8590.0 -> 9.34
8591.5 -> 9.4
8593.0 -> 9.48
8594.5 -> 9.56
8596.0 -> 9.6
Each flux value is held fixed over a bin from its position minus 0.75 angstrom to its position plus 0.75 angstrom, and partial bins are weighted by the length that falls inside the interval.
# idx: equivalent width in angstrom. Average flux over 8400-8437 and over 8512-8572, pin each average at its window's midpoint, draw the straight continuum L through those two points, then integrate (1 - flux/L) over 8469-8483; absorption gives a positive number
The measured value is 0.2 angstrom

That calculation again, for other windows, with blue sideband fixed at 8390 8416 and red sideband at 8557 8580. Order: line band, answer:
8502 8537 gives 2.3 angstrom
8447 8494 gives 2.1 angstrom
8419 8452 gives 2.8 angstrom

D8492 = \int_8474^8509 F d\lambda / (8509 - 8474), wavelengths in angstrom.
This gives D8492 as 9.03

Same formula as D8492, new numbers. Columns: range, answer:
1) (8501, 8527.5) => 9.29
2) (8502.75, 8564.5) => 8.78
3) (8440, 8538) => 9.16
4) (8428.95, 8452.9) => 9.1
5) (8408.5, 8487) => 9.29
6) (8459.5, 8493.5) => 9.3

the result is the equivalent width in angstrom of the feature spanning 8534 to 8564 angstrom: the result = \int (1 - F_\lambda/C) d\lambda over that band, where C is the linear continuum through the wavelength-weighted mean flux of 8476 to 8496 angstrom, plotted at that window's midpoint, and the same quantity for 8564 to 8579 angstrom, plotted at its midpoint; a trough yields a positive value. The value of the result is 3.5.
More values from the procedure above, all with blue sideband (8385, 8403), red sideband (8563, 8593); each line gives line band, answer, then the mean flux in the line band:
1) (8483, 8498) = 1.1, 9.12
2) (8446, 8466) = 0.6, 9.72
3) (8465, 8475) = 0.6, 9.34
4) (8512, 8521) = 0.3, 9.41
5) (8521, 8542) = 2.8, 8.42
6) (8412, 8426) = 1.4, 9.11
